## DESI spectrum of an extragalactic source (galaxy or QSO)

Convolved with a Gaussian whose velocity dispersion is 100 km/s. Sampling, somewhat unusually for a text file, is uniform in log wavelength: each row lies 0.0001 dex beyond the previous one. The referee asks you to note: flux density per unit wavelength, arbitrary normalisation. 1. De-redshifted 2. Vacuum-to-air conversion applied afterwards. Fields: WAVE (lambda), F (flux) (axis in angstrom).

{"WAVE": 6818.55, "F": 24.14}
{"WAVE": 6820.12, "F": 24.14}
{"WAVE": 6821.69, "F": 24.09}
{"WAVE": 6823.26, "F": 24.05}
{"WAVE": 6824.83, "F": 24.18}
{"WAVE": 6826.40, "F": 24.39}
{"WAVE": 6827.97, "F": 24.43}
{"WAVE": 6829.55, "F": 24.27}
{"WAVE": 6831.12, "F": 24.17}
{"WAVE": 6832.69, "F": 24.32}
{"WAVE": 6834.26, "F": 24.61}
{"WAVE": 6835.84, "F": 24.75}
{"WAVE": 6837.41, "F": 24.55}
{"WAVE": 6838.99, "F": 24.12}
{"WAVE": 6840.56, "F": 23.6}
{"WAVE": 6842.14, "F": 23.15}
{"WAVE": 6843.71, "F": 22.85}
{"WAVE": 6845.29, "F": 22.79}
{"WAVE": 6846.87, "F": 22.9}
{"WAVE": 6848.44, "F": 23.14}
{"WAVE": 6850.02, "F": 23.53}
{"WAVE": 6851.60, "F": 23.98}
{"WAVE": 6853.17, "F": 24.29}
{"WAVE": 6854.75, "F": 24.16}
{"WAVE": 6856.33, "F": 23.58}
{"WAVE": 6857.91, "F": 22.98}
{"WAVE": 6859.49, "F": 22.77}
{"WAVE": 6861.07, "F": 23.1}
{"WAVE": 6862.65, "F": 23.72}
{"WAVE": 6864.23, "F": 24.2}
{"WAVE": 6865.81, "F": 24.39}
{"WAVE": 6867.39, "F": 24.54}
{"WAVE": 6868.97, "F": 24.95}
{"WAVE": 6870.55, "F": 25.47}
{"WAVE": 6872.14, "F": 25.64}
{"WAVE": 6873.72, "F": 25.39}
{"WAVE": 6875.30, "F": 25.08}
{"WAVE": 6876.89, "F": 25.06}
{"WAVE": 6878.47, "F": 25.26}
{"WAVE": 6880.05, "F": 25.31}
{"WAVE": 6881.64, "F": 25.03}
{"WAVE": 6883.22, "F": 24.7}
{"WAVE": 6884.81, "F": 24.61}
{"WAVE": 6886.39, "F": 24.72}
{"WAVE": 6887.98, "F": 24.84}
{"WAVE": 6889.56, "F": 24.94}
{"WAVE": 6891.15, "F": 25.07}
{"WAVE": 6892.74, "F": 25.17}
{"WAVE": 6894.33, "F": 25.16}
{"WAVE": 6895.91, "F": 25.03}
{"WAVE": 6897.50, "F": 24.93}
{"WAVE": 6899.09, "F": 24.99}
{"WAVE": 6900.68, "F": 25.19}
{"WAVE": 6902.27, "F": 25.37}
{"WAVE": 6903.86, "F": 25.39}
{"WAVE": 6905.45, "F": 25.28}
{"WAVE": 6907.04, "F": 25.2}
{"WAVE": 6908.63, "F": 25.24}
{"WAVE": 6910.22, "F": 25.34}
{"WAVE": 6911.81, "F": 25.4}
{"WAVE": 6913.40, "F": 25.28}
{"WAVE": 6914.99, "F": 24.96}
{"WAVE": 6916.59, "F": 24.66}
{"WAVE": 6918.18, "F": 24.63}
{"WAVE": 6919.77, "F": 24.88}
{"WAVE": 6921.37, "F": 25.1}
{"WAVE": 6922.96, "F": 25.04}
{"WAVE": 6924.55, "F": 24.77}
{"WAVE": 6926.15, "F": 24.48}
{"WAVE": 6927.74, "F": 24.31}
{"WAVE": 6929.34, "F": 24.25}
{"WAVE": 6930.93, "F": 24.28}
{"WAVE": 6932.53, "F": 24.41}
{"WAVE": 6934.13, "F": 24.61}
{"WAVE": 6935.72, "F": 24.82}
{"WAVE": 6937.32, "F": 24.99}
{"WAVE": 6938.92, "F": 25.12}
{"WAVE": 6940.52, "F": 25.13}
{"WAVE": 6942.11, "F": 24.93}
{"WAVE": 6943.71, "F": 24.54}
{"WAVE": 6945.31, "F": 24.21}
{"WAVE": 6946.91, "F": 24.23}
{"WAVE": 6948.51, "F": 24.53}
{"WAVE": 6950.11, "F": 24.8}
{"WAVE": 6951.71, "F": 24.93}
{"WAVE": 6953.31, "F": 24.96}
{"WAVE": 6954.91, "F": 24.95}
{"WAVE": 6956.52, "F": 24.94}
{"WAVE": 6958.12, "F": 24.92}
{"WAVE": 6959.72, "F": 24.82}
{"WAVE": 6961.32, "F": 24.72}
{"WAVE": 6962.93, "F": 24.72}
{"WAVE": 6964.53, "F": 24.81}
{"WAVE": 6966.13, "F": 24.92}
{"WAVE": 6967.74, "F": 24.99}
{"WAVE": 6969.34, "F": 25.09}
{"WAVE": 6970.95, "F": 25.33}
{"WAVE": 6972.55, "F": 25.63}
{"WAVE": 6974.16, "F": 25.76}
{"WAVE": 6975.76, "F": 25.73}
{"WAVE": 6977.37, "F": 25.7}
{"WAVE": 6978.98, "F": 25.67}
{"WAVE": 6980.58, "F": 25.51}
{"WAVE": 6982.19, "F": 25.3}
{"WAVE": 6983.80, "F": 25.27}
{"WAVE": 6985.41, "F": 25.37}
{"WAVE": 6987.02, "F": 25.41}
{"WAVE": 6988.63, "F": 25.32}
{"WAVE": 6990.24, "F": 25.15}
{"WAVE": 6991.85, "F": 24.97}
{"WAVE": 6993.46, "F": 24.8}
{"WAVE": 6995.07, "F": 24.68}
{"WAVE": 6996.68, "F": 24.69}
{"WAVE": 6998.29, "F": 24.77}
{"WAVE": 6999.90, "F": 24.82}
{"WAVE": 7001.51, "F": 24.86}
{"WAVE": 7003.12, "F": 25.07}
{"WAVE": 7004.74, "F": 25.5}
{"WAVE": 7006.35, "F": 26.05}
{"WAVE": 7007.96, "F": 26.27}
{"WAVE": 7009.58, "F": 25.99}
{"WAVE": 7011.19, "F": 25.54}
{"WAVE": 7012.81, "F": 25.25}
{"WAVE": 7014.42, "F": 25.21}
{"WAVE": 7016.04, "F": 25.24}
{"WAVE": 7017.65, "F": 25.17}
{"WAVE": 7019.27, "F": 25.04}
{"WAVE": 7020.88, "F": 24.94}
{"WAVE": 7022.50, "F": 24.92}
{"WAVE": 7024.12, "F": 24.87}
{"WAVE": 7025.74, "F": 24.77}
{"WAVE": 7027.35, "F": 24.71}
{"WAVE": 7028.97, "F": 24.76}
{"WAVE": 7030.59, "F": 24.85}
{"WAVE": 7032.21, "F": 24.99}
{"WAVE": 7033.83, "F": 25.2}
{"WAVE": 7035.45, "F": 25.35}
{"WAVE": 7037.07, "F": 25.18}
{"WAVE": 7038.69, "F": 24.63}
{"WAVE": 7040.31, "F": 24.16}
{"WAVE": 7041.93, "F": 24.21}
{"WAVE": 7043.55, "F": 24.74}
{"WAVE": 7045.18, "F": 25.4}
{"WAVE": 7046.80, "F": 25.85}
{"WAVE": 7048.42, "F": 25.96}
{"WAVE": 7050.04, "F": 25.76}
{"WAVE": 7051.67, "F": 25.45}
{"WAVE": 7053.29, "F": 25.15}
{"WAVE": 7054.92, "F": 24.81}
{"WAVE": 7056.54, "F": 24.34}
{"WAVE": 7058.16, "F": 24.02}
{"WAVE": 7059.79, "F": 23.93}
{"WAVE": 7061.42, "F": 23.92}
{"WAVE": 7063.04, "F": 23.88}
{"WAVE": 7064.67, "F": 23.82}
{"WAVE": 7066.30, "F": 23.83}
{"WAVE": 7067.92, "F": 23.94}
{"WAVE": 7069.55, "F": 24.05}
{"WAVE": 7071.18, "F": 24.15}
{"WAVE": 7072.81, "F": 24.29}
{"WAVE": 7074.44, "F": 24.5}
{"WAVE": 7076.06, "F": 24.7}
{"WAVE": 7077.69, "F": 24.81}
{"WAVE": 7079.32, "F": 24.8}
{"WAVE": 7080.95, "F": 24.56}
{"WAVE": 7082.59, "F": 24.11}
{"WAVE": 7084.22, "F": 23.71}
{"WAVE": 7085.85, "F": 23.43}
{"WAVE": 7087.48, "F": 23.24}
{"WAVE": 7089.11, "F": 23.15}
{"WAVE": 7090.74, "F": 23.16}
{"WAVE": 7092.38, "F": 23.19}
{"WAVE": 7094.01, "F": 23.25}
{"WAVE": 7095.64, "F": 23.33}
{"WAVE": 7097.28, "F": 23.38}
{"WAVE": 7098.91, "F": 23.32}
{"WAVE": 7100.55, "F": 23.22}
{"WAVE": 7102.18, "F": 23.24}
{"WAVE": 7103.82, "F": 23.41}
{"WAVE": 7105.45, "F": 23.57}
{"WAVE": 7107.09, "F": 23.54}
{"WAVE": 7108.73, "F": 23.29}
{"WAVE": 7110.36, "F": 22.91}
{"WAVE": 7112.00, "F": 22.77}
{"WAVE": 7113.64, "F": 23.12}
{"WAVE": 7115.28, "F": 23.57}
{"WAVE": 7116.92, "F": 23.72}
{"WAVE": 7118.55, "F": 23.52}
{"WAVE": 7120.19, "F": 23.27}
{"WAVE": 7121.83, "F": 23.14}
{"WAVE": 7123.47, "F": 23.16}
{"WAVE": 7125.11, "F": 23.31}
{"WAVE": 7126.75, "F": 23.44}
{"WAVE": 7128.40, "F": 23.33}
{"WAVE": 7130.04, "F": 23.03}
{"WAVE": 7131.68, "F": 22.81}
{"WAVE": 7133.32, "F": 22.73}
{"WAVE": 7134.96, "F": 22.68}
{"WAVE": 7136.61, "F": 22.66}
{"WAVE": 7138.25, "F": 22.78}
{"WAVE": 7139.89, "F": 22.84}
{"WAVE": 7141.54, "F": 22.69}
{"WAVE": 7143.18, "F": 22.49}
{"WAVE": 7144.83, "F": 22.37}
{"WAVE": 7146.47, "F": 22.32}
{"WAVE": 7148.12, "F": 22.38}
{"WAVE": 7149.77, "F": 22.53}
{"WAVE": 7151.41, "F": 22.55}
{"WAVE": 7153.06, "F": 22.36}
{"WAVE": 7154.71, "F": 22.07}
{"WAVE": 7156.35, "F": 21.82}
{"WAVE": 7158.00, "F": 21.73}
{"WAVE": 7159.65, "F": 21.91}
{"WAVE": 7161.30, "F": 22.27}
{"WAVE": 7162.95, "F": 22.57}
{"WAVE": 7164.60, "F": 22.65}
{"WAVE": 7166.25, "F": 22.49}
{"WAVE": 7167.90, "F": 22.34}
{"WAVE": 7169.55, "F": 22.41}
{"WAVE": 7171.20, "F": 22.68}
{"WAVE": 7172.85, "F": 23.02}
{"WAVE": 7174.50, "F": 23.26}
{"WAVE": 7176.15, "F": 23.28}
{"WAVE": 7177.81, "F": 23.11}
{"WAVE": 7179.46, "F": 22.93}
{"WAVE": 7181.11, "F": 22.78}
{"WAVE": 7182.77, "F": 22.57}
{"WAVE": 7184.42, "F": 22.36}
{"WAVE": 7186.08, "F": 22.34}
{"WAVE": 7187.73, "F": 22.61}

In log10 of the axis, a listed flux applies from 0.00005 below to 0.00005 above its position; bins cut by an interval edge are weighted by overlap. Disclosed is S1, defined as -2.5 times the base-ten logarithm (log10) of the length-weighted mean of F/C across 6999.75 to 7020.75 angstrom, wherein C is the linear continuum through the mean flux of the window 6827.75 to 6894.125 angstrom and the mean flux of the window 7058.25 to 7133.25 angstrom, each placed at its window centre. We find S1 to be -0.07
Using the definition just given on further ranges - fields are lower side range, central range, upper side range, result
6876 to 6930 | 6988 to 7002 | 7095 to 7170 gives -0.03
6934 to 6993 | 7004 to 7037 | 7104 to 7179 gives -0.04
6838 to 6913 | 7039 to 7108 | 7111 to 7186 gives -0.04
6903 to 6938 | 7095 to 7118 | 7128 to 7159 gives -0.02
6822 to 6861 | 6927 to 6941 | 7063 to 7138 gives -0.04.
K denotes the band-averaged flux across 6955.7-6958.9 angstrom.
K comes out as 24.9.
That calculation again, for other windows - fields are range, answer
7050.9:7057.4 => 25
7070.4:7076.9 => 24.4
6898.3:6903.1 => 25.2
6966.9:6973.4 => 25.2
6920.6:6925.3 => 25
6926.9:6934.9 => 24.4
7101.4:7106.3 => 23.4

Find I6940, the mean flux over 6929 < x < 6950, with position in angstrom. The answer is 24.6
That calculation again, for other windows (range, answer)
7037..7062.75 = 24.8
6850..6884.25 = 24.4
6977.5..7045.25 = 25.1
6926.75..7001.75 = 25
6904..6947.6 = 24.8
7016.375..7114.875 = 24.2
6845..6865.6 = 23.5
